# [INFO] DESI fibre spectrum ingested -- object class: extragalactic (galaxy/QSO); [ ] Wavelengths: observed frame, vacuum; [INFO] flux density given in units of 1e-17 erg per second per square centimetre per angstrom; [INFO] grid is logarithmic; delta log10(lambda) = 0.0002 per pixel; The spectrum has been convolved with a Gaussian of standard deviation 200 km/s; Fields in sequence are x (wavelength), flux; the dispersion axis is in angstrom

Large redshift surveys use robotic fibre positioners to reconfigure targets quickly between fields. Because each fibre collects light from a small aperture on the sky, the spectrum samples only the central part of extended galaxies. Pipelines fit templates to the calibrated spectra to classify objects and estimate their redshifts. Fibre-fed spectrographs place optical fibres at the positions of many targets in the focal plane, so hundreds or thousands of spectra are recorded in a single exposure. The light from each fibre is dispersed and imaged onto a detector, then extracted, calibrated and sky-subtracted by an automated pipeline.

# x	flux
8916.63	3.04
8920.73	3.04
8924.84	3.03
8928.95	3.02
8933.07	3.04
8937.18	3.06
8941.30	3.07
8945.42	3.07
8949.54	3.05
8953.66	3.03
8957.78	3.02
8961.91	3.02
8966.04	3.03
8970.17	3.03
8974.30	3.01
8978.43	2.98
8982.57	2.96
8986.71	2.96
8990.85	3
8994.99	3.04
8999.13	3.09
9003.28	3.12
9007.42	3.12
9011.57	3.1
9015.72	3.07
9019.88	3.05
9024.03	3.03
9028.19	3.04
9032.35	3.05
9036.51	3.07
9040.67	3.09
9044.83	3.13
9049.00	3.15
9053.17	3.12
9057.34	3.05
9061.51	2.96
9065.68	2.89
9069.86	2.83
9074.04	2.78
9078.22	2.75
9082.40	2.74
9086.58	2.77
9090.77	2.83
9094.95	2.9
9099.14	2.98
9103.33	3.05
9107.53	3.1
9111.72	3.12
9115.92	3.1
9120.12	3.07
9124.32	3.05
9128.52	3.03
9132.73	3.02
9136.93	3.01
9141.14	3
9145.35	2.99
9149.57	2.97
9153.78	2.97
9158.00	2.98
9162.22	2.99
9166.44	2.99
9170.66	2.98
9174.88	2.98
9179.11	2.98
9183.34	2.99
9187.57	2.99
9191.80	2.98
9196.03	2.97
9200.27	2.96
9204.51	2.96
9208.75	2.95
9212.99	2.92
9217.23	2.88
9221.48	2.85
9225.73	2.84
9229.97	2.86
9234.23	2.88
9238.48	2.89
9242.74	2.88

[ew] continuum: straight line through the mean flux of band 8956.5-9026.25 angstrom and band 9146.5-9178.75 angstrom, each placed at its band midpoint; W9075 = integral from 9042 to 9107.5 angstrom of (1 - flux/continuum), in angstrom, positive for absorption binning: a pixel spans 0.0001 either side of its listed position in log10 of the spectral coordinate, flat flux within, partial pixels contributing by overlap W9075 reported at 1.6 angstrom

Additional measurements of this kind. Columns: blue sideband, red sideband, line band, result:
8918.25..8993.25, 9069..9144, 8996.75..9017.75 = -0.7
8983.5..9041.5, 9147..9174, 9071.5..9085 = 1.2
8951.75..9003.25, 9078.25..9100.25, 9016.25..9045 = -1.3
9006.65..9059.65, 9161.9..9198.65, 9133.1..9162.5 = 0.2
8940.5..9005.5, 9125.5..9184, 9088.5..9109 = 0.3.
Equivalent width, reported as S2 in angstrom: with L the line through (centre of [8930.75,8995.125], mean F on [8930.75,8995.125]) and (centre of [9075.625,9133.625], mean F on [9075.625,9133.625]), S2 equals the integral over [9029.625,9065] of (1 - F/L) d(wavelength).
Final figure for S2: -1.0 angstrom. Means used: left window 3.02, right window 2.96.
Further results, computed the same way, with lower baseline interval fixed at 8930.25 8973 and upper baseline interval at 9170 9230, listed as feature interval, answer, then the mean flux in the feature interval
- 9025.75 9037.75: -0.17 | 3.05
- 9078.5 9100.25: 1.13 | 2.83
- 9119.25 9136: -0.38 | 3.04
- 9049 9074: 0.23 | 2.97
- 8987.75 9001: -0.05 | 3.04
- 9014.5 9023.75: -0.12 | 3.05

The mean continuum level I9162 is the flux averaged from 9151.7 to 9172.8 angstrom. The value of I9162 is 2.98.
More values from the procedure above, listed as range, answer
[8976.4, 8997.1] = 2.99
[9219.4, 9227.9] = 2.85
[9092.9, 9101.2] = 2.94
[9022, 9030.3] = 3.03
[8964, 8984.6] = 3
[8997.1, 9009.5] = 3.11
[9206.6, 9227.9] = 2.89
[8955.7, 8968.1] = 3.02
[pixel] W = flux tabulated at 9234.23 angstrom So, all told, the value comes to 2.88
